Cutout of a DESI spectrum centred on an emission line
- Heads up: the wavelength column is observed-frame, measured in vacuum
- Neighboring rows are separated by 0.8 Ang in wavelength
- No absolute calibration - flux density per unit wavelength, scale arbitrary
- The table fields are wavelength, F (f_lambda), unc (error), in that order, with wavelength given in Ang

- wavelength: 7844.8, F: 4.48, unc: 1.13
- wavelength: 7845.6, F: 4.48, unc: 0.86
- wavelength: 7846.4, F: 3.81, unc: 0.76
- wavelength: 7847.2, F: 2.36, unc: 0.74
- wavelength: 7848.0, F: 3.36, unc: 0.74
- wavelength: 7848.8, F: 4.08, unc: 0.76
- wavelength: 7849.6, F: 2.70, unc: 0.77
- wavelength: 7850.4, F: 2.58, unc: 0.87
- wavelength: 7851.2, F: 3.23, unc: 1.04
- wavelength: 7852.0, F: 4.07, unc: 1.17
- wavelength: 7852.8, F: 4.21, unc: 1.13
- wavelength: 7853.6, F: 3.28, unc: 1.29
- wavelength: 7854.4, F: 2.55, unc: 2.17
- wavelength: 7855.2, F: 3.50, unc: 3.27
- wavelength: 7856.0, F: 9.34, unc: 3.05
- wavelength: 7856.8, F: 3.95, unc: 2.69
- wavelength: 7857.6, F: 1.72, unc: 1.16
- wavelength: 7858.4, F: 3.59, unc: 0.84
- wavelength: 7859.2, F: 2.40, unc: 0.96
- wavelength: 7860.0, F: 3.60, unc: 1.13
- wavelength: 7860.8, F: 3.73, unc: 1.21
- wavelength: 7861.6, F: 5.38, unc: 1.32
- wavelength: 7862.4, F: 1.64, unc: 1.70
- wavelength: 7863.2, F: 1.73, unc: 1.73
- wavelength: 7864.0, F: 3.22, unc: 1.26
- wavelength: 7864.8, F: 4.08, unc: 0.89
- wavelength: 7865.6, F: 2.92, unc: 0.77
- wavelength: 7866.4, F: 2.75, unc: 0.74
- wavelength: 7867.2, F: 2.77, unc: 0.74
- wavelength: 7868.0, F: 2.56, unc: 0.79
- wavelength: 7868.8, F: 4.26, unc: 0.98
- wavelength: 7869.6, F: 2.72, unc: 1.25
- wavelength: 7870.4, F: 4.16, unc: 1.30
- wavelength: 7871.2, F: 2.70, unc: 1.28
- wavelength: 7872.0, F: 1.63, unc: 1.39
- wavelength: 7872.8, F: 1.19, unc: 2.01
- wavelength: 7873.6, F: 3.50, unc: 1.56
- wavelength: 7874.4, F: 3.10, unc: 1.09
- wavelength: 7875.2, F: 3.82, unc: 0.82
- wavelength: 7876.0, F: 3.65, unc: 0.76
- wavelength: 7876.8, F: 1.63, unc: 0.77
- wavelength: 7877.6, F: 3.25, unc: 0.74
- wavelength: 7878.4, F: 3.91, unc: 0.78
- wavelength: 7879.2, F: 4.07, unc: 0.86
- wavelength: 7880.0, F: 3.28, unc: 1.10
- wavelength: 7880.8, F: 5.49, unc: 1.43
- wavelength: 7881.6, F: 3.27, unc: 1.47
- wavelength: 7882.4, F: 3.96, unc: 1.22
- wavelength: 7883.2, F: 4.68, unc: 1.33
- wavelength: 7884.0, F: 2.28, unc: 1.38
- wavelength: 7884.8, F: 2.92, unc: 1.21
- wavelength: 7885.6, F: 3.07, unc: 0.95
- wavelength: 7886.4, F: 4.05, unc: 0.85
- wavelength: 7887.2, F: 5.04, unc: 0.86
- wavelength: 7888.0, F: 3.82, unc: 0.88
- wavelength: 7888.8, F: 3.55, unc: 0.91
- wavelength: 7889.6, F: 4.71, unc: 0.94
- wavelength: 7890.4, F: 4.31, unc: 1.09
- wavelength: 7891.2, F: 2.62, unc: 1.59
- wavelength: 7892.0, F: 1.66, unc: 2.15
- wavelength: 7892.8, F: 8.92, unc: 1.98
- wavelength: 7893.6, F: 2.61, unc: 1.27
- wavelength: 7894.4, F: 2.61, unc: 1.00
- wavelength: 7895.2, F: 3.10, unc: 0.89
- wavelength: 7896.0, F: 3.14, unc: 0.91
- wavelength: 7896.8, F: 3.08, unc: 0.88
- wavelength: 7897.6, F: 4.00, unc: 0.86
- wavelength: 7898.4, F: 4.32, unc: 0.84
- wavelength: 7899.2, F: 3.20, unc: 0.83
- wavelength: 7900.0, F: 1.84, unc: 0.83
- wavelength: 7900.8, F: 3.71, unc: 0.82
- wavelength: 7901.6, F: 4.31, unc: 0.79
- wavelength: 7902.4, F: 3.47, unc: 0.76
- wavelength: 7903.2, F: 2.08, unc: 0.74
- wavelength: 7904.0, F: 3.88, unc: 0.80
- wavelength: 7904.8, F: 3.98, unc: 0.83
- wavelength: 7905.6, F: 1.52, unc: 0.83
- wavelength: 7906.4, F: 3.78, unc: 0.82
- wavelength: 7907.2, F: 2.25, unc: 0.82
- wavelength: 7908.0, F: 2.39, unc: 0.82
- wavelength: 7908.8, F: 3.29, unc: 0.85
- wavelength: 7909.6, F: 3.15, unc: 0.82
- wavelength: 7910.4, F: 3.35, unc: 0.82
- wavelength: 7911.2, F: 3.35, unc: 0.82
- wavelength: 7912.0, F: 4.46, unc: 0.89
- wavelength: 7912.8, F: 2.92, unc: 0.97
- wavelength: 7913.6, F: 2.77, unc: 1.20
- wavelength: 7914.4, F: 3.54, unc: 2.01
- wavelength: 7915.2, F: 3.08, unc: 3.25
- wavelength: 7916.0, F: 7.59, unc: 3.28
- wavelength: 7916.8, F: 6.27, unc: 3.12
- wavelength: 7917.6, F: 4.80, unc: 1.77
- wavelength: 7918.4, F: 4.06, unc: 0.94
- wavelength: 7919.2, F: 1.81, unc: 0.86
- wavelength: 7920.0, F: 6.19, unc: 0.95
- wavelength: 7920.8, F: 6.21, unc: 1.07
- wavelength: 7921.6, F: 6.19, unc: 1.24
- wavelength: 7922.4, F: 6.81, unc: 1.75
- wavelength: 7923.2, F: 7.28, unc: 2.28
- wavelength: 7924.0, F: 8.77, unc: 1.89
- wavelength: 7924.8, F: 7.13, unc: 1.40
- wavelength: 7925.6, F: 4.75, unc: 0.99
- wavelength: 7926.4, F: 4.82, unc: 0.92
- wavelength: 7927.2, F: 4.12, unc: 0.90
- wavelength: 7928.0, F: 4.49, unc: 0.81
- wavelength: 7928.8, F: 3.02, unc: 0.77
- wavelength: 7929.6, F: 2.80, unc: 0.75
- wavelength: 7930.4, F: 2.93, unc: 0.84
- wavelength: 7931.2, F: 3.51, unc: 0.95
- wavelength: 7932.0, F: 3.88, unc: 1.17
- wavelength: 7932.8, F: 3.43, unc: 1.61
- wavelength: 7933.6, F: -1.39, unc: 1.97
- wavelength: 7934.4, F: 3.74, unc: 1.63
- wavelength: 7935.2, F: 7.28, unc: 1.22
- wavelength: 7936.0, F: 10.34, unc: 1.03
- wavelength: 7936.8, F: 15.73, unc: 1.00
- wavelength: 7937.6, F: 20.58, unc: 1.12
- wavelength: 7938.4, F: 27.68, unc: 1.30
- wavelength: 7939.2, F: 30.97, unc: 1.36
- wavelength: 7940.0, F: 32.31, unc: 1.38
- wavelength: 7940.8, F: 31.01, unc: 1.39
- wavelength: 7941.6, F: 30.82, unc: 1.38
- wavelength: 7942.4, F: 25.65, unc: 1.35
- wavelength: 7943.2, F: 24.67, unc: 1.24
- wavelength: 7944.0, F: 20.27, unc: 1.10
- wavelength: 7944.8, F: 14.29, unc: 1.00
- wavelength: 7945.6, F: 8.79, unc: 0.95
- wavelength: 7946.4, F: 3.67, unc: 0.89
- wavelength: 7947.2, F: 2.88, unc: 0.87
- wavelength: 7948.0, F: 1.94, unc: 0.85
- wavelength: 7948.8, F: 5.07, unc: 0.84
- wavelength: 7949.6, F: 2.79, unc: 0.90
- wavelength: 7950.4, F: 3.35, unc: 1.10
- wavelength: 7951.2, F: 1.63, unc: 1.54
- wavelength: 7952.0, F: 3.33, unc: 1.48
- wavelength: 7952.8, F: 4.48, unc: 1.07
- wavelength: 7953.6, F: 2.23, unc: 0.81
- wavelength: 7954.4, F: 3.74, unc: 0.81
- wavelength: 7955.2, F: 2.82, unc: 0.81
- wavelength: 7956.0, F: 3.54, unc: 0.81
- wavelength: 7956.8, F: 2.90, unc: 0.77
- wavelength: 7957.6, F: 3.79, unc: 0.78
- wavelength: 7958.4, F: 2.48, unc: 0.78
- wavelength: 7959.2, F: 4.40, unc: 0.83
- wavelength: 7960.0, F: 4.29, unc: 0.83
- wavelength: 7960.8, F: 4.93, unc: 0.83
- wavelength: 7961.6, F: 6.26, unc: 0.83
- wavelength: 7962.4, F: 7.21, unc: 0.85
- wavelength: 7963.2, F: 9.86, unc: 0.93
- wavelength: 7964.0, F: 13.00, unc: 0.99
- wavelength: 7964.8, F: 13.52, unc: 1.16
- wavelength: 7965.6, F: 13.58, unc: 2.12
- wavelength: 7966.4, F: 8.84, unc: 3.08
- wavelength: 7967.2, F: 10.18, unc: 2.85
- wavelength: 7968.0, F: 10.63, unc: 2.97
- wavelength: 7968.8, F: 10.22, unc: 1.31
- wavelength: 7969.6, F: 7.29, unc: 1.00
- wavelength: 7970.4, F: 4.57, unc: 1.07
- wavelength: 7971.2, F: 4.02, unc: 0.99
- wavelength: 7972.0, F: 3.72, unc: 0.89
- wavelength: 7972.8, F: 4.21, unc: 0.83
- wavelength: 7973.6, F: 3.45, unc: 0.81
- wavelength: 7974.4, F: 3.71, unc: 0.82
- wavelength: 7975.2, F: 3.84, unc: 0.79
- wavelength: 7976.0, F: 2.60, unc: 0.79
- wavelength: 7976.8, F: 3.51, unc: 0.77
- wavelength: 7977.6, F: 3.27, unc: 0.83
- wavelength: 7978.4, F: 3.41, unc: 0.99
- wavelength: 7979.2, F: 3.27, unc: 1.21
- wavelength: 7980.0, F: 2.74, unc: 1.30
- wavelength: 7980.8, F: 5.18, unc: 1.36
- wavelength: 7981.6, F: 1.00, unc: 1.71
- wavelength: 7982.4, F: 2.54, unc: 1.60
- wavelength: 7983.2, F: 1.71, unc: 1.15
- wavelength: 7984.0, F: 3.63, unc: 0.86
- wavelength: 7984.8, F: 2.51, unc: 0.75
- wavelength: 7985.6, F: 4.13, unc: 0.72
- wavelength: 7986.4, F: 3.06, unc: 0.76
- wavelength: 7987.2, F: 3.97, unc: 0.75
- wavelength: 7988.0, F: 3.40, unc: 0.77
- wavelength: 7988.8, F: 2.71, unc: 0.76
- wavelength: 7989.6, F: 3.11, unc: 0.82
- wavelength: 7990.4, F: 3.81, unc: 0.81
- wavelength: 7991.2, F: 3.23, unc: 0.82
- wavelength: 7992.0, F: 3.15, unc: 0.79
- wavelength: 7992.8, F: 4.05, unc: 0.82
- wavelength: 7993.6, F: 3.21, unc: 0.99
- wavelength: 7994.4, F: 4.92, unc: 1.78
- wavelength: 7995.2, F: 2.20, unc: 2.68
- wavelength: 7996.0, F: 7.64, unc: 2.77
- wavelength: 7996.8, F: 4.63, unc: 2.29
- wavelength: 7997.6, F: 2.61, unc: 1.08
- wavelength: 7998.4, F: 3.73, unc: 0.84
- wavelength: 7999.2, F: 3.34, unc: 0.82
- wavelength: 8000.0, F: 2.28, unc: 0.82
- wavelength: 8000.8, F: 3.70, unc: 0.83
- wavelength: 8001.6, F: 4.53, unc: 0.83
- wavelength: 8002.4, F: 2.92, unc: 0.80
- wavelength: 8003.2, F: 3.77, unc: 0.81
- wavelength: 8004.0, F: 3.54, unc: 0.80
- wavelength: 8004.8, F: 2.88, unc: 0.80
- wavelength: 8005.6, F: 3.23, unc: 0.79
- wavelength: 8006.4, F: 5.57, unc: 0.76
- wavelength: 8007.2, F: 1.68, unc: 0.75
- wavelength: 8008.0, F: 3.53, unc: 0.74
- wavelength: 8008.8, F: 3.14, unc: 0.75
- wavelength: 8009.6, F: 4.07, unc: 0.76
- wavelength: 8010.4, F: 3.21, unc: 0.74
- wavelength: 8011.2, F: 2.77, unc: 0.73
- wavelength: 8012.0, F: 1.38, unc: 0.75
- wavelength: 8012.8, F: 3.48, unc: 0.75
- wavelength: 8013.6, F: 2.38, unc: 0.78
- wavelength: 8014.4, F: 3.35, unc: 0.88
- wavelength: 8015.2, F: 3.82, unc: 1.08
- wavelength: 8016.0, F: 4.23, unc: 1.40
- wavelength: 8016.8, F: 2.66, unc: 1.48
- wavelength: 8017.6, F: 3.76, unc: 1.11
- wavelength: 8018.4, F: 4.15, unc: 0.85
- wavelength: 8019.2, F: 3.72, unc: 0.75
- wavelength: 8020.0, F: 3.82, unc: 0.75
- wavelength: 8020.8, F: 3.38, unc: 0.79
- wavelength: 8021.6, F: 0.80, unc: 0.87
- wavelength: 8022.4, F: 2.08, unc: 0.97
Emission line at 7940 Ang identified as H-alpha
